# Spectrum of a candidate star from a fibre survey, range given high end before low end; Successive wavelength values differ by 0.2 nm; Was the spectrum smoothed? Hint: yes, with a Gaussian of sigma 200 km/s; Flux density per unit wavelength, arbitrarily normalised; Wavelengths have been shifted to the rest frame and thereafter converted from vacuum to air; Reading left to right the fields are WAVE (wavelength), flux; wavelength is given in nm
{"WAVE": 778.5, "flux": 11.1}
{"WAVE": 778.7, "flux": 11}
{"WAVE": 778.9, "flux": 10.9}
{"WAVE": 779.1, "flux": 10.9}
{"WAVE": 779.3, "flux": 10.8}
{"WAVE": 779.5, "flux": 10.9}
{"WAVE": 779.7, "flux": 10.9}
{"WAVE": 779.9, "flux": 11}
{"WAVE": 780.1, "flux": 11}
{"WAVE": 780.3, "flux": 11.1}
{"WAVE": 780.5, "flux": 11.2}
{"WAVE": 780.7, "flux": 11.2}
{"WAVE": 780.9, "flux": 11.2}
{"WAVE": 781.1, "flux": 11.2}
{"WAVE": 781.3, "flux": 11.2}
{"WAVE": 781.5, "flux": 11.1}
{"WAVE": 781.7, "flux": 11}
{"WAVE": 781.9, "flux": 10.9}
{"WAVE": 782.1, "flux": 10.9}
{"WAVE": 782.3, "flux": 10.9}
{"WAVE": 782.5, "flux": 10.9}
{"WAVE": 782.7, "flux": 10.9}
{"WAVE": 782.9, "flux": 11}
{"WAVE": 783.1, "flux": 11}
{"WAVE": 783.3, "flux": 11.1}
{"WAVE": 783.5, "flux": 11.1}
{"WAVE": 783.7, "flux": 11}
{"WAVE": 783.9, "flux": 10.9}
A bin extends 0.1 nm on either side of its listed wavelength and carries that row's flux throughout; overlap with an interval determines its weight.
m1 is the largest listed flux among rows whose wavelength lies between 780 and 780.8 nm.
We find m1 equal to 11.2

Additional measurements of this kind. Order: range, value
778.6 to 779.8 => 11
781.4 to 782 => 11.1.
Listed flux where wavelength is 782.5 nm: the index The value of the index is 10.9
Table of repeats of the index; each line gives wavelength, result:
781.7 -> 11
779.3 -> 10.8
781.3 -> 11.2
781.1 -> 11.2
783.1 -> 11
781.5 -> 11.1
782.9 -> 11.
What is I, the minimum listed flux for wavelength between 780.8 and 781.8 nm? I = 11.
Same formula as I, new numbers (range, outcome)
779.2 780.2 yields 10.8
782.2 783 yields 10.9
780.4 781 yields 11.2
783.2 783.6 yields 11.1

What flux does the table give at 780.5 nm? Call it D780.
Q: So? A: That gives 11.2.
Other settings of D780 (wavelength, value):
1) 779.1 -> 10.9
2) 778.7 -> 11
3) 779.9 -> 11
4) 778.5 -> 11.1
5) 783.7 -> 11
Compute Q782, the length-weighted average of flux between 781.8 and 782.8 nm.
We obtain 10.9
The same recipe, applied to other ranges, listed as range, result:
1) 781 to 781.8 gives 11.1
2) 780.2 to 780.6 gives 11.1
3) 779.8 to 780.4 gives 11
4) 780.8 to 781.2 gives 11.2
